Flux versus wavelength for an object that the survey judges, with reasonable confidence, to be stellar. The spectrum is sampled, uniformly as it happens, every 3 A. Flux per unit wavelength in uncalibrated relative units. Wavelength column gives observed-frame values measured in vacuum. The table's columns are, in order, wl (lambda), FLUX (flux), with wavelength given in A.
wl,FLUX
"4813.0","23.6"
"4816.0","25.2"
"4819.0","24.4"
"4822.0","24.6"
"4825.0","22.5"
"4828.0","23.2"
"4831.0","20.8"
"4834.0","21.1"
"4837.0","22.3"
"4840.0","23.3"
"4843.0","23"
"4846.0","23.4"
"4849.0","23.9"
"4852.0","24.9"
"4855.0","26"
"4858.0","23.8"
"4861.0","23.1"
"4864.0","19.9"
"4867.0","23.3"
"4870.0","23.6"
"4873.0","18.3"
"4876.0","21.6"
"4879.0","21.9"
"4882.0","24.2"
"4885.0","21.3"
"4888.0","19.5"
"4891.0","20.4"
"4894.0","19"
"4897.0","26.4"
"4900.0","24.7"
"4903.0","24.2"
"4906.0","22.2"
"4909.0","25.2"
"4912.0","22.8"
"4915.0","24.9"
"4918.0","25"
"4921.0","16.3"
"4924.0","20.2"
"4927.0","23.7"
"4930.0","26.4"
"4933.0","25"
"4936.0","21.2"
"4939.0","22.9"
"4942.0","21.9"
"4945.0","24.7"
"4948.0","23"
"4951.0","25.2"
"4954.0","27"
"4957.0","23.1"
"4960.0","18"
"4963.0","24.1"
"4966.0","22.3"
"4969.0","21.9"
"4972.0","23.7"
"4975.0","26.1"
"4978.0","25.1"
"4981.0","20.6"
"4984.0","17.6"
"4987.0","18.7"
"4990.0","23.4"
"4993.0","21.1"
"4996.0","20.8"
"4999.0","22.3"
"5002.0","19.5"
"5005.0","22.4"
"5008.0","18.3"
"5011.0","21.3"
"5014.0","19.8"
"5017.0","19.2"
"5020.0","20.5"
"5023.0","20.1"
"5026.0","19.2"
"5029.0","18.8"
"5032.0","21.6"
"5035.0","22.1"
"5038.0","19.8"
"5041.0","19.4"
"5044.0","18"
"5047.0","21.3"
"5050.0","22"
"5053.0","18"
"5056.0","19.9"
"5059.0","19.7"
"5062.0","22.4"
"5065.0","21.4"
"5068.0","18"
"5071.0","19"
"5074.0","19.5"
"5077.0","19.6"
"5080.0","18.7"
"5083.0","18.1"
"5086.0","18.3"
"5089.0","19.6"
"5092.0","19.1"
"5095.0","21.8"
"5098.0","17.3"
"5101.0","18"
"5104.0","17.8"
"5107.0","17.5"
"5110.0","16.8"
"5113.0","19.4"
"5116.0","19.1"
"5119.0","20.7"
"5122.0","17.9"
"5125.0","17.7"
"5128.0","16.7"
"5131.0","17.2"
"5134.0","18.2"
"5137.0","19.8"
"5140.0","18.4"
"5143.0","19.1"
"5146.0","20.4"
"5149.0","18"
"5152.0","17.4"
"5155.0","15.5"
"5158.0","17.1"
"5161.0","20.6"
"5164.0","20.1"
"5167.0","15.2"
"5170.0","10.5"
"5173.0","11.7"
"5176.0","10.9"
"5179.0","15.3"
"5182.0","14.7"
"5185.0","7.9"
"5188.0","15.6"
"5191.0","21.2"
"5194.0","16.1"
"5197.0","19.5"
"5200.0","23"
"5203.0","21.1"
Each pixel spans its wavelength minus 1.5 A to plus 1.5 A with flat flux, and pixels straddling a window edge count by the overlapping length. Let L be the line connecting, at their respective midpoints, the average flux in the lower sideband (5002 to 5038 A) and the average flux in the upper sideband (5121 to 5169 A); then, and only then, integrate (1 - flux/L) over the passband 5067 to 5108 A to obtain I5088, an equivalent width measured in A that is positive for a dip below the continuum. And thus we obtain 0.6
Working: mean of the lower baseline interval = 20.2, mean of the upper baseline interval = 18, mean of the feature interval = 18.8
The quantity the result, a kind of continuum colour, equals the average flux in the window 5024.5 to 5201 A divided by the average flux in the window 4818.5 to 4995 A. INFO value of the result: 0.8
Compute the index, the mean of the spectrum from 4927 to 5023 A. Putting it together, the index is 22.2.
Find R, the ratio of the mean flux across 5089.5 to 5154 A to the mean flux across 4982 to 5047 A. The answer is 0.91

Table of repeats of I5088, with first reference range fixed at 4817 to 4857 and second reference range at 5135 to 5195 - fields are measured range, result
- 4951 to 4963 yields -1.4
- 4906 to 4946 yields -3.0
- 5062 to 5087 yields -1.4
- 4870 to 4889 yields 0.9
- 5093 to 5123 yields -1.9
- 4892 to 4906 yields -0.8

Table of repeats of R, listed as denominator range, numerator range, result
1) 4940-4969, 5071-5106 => 0.81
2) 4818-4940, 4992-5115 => 0.86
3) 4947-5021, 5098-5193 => 0.78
